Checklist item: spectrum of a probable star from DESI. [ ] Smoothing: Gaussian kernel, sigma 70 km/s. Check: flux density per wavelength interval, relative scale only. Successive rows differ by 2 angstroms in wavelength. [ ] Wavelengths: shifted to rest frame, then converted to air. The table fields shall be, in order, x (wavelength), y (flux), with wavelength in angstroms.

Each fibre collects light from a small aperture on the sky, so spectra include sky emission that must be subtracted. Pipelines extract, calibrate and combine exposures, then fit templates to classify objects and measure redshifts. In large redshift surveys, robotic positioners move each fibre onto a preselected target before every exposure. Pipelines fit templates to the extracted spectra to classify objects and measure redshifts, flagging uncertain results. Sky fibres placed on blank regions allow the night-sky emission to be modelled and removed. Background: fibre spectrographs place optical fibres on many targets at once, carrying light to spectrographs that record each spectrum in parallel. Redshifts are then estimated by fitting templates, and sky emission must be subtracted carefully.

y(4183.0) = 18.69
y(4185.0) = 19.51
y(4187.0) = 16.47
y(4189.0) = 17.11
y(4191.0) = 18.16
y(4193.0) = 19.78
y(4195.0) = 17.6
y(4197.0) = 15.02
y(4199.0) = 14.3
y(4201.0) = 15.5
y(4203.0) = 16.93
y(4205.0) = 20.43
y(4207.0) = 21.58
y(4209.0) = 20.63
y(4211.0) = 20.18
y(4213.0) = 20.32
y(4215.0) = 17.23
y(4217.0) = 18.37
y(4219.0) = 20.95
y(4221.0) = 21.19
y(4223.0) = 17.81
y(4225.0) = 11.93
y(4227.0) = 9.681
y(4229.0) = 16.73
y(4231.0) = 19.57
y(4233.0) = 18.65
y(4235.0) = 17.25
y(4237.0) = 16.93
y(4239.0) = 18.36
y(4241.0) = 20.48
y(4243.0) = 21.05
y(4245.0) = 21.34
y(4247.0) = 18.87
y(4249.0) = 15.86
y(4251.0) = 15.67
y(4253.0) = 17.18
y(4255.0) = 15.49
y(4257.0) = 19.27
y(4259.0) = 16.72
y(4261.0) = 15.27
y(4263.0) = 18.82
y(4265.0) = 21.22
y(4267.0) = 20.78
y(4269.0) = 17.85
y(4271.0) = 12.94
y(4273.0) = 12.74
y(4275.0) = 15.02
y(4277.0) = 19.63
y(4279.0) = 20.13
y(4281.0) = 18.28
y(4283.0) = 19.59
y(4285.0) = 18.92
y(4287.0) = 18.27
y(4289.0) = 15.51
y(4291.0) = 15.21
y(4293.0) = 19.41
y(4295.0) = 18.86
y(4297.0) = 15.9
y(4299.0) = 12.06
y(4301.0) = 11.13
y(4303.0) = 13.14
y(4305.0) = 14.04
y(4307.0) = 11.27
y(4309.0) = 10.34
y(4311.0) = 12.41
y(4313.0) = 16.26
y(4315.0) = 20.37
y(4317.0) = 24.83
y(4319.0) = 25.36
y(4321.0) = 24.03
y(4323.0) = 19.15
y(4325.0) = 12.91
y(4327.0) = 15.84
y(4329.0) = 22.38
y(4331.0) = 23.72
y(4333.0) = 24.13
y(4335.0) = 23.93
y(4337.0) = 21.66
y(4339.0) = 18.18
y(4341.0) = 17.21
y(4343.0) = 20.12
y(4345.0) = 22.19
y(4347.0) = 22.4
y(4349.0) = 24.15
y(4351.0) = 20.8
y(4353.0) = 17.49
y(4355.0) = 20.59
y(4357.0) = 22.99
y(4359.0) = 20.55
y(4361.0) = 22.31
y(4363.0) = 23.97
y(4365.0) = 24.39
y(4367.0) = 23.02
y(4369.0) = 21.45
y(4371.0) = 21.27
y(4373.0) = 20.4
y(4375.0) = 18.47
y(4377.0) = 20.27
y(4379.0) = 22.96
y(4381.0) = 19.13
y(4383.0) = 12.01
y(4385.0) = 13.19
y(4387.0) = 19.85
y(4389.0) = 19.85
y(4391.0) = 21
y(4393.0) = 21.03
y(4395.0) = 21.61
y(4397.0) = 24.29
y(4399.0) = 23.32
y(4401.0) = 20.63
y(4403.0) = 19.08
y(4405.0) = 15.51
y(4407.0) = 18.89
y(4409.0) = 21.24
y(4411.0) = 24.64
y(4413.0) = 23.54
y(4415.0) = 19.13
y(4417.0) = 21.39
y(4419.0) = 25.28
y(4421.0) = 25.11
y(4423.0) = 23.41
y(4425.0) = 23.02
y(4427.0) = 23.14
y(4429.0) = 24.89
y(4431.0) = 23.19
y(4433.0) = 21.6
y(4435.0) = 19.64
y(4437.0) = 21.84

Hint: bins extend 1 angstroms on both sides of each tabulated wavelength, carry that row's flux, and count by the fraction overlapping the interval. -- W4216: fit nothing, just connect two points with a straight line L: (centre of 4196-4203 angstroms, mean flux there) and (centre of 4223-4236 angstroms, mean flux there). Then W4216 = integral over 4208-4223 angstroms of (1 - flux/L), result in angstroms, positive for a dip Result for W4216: -4.0 angstroms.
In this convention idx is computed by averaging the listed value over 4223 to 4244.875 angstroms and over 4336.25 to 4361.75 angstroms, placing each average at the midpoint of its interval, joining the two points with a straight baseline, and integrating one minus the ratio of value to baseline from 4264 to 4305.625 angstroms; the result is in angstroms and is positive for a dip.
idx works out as 4.6 angstroms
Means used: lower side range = 17.3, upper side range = 20.8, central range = 16.7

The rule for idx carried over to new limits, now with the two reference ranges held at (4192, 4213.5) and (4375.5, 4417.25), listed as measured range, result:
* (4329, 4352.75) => -2.4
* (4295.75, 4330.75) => 4.7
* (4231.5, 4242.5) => 0.1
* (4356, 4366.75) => -1.7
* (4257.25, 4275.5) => 1.9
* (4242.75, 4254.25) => 0.4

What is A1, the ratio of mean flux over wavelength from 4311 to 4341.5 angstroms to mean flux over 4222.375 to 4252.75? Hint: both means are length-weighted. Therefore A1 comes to 1.2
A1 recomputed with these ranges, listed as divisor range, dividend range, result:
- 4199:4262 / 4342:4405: 1.16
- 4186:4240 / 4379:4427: 1.17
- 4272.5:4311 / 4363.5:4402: 1.30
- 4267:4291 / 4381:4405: 1.13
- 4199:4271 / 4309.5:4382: 1.15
